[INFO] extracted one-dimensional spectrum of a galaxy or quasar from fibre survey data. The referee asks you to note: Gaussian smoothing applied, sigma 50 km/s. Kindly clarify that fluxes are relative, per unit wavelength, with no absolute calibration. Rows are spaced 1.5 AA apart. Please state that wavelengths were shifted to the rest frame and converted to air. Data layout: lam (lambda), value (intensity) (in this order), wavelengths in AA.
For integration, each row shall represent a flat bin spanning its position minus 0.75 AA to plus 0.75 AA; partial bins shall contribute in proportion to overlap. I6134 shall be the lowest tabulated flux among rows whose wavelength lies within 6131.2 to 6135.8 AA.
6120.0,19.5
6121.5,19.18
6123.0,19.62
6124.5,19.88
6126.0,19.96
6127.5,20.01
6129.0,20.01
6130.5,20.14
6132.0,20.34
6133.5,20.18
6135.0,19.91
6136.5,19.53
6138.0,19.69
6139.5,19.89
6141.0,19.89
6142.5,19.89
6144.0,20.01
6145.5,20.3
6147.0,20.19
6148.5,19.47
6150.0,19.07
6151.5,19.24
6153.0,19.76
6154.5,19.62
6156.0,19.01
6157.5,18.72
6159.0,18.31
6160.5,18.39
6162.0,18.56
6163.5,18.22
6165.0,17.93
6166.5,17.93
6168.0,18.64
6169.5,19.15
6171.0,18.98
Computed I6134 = 19.91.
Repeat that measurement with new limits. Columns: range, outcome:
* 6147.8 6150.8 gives 19.07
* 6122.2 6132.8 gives 19.62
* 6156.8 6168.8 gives 17.93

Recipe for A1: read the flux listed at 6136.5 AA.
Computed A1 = 19.53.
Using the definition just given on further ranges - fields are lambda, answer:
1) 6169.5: 19.15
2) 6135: 19.91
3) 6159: 18.31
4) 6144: 20.01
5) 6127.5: 20.01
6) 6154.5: 19.62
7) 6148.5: 19.47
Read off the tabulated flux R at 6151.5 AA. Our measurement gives 19.24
